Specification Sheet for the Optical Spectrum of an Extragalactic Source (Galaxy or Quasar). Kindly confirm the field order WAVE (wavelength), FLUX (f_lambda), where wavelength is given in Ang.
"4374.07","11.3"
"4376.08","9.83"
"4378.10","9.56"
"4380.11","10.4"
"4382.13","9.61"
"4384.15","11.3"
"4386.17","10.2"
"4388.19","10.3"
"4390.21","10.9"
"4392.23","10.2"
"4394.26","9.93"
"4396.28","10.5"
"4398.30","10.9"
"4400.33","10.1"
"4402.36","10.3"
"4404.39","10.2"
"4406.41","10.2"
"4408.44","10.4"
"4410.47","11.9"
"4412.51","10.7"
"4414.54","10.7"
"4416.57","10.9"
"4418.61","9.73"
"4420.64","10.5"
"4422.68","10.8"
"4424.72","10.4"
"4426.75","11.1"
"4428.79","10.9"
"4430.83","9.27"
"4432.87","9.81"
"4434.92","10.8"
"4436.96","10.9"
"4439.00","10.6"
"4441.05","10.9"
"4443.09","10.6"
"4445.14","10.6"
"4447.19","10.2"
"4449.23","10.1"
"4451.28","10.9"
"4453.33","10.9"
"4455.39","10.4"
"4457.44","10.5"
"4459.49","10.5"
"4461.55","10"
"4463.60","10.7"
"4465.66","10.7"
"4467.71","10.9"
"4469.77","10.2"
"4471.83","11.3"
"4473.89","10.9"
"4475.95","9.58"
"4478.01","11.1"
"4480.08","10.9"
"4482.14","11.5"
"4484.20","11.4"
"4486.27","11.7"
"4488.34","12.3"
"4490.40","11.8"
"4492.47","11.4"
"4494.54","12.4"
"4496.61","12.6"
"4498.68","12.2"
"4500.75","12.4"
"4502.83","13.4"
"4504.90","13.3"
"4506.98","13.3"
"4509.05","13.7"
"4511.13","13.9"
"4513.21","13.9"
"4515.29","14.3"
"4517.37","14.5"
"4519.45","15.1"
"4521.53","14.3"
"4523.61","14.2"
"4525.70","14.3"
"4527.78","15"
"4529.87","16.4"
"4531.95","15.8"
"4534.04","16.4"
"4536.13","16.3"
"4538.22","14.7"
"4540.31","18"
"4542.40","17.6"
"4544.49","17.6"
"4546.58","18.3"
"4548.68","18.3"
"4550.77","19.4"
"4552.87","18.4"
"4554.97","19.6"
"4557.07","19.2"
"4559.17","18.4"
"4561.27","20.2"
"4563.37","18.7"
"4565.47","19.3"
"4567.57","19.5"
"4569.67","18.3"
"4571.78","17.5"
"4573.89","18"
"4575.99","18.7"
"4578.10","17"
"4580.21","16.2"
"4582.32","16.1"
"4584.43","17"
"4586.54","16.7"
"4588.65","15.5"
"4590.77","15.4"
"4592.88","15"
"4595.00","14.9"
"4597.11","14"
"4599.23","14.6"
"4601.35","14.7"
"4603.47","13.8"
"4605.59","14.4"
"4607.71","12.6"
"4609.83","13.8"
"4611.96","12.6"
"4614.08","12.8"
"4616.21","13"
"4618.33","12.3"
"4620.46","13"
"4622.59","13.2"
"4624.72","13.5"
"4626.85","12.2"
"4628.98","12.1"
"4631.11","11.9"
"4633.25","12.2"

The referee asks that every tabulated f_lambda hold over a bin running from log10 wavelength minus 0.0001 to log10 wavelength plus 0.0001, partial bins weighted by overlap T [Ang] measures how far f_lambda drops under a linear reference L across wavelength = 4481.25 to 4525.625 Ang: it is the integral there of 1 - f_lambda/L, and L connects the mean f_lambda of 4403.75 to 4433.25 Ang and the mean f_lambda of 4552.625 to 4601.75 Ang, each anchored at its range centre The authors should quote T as 3.3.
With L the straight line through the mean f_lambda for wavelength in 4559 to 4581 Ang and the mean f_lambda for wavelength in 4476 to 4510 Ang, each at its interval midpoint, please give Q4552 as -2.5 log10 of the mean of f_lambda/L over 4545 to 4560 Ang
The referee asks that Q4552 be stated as -0.110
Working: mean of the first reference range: 12.1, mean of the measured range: 18.8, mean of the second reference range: 18.4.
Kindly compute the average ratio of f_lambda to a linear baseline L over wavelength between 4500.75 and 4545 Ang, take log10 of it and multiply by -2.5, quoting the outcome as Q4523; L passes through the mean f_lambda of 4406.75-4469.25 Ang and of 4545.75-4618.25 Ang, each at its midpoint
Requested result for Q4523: -0.07 mag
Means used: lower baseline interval 10.6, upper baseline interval 16.5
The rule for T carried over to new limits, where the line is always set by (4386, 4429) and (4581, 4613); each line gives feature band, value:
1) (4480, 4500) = 0.8 Ang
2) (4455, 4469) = 1.5 Ang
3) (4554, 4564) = -3.8 Ang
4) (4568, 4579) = -2.9 Ang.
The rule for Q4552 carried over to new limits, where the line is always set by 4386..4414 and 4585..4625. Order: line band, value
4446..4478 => 0.10 mag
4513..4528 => -0.15 mag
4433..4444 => 0.05 mag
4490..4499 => 0.00 mag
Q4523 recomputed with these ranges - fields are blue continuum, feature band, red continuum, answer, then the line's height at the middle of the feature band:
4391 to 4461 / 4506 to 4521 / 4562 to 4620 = -0.07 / 13.2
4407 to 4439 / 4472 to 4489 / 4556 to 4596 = 0.18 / 13.2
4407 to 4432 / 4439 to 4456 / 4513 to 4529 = 0.11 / 11.7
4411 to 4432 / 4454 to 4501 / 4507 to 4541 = 0.16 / 13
